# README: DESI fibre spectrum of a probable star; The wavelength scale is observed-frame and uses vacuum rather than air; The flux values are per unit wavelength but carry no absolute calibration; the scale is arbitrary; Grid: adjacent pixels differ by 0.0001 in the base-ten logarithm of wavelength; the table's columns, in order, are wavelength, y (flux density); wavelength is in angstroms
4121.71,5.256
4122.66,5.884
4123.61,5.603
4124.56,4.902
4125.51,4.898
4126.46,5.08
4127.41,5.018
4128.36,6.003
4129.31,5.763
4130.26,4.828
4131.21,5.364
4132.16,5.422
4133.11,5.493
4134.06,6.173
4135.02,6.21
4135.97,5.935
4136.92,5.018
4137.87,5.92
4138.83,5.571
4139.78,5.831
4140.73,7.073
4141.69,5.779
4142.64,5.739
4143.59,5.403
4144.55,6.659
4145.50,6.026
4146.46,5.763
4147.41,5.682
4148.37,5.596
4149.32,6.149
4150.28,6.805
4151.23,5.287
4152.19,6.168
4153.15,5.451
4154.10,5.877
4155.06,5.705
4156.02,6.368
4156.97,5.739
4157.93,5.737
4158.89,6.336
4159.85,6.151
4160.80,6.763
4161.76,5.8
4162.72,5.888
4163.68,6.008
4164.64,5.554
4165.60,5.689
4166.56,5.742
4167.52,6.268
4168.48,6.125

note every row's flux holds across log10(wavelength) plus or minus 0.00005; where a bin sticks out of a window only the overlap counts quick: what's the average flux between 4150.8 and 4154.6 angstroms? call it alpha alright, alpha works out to 5.69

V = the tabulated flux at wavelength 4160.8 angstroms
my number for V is 6.763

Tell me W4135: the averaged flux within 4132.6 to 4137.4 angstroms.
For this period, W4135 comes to 5.77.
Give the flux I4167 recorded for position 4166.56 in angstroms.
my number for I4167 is 5.742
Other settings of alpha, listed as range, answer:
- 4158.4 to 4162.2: 6.27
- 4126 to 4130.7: 5.35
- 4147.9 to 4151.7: 5.97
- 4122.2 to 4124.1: 5.73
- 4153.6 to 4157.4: 5.93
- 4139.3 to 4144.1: 5.97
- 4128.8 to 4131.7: 5.33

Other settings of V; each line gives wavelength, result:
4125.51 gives 4.898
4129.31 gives 5.763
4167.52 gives 6.268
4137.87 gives 5.92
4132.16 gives 5.422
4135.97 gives 5.935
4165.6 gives 5.689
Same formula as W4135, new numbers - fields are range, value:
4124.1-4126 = 4.9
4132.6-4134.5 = 5.83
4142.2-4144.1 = 5.58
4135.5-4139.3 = 5.61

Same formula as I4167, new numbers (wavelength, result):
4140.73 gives 7.073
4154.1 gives 5.877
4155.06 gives 5.705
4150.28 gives 6.805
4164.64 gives 5.554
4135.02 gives 6.21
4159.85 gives 6.151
